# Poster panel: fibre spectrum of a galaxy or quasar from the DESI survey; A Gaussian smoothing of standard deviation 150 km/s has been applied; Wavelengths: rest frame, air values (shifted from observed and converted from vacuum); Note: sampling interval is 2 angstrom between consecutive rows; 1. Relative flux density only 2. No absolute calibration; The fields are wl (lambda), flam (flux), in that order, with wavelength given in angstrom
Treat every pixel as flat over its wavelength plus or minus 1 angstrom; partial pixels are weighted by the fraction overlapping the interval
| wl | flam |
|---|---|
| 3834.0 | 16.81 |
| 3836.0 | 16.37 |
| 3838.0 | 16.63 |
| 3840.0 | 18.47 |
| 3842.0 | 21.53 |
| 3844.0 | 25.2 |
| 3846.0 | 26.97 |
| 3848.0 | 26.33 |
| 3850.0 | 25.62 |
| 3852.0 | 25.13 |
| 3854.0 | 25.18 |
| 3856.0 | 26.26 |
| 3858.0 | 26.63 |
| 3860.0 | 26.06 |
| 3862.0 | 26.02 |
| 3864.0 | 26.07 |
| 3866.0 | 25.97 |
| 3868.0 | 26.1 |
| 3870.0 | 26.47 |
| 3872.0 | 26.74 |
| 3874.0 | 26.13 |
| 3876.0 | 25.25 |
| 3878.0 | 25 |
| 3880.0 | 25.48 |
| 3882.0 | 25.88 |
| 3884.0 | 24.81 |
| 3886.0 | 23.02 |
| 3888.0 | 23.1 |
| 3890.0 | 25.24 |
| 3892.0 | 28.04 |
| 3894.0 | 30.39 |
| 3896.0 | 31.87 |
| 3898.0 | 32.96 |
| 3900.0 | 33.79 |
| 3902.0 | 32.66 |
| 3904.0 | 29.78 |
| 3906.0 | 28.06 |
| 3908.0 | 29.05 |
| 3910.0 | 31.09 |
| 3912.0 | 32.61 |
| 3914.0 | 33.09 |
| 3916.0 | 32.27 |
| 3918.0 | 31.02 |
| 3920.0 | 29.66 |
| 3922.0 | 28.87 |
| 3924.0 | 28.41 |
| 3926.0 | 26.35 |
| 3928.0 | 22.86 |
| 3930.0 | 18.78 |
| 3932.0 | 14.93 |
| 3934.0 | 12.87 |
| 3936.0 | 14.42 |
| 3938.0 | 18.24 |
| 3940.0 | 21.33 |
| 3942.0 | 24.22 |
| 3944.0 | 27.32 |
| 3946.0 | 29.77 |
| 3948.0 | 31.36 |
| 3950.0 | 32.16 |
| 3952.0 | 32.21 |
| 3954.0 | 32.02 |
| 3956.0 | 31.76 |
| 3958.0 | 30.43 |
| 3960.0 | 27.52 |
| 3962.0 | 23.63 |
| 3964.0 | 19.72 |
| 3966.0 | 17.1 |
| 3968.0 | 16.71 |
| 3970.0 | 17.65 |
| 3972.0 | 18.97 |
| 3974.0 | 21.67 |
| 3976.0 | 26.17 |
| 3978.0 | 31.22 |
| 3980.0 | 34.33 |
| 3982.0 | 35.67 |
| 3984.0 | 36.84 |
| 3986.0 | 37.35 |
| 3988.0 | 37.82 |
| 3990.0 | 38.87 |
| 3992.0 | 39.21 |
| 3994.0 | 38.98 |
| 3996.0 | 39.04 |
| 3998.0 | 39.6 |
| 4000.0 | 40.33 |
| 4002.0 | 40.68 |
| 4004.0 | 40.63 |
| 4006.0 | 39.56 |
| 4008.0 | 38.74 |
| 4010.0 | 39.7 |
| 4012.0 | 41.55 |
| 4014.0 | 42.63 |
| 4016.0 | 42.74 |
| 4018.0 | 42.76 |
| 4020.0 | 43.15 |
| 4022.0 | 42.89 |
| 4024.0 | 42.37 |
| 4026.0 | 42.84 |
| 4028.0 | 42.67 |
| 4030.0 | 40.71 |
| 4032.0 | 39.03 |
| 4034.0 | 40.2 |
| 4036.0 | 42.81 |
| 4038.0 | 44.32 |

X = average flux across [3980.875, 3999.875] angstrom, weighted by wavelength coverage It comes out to 38.2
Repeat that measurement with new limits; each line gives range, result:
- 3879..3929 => 28.8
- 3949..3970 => 25.9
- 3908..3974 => 25.3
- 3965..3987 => 26.7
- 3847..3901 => 26.6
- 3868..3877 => 26.1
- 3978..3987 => 35.5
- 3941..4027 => 33.7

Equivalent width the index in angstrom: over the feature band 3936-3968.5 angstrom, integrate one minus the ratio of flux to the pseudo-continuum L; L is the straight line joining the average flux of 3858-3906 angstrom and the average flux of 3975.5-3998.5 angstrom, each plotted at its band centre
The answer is 7.4 angstrom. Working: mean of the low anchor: 27.3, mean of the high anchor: 36.4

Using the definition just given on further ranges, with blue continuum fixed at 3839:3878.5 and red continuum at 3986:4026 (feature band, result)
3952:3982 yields 9.0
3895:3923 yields -0.6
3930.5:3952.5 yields 7.0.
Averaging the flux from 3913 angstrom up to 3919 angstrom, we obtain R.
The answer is 32.1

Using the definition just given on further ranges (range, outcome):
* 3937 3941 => 19.8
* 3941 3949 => 28.2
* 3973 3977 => 23.9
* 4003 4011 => 39.7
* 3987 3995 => 38.7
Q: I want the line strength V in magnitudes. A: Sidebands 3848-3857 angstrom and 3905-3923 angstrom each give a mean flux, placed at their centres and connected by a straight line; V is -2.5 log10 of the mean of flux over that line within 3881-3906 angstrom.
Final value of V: 0.02 mag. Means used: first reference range 25.6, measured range 28.4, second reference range 30.6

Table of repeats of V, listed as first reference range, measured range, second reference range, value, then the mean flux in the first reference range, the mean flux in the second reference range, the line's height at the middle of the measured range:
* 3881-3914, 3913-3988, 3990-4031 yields 0.295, 29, 41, 34.6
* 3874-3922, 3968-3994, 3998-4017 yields 0.219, 28.8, 40.7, 37.8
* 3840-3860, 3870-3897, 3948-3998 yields 0.010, 25.1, 30.1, 26.5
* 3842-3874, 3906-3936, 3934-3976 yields -0.059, 25.9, 24.2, 24.8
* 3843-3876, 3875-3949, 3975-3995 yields 0.127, 26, 35.6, 30.1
